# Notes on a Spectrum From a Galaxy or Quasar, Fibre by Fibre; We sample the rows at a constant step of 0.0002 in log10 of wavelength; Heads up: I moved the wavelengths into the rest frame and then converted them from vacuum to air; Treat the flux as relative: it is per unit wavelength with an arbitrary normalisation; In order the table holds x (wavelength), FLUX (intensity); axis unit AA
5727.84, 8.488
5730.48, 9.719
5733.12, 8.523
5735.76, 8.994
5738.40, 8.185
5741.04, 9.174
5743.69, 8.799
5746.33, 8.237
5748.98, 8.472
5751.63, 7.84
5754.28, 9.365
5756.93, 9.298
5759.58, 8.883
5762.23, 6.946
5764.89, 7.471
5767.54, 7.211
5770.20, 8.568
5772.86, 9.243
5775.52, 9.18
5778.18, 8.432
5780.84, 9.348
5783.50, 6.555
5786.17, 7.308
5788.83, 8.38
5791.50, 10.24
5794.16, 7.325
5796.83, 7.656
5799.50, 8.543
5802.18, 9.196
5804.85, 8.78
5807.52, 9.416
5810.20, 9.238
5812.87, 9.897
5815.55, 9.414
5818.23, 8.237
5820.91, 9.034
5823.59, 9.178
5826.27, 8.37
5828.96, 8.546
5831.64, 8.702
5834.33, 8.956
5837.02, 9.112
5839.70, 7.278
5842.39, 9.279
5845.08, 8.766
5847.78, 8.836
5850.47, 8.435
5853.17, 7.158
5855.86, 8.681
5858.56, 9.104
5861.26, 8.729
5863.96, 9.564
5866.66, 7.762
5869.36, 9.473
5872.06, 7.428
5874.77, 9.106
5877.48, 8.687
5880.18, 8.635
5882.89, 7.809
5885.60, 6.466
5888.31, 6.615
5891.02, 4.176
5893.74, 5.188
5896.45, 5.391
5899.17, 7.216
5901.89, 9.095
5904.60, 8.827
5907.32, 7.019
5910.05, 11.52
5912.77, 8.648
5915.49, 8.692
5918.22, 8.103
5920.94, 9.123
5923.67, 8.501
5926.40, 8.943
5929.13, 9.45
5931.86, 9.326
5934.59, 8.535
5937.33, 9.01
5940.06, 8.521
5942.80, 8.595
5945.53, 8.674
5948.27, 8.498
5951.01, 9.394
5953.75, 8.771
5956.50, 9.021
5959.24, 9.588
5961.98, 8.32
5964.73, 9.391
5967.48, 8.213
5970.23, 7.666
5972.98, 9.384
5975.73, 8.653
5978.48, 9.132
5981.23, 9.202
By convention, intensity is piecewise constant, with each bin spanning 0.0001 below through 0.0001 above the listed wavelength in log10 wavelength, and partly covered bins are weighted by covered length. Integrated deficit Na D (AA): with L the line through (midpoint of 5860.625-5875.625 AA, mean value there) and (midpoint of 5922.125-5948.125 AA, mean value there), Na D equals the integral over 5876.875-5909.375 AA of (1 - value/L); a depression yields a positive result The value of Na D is 5.9 AA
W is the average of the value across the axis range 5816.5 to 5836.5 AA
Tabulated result 8.75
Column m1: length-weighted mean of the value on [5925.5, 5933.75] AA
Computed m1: 9.22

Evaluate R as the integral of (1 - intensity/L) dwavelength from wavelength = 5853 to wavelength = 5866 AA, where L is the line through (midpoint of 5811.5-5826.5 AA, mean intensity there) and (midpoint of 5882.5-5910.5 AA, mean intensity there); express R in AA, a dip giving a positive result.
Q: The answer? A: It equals -1.2 AA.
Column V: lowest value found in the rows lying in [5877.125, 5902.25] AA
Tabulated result 4.176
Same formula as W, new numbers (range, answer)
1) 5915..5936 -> 8.84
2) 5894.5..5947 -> 8.55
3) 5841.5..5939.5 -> 8.26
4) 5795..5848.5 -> 8.81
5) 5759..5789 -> 8.1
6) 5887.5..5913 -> 7.33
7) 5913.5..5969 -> 8.83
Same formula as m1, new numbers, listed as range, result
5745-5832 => 8.56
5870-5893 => 7.37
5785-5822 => 8.77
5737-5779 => 8.46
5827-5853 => 8.58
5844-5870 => 8.63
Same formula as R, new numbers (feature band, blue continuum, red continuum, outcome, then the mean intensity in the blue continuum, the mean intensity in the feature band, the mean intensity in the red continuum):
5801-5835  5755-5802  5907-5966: -2.2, 8.31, 9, 8.92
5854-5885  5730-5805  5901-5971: 0.5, 8.46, 8.56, 8.83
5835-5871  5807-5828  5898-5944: 1.4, 9.07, 8.63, 8.78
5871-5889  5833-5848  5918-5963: 1.8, 8.69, 7.87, 8.87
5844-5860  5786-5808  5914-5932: 0.4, 8.57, 8.49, 8.85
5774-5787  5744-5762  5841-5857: 0.5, 8.59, 8.21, 8.52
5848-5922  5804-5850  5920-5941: 7.3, 8.88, 8.03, 8.93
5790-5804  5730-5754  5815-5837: 0.2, 8.65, 8.59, 8.8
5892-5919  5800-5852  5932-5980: 2.8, 8.86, 7.91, 8.8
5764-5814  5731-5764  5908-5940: 0.8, 8.57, 8.53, 9.01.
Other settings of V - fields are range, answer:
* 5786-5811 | 7.308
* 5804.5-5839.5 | 8.237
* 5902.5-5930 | 7.019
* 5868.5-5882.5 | 7.428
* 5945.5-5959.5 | 8.498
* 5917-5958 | 8.103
